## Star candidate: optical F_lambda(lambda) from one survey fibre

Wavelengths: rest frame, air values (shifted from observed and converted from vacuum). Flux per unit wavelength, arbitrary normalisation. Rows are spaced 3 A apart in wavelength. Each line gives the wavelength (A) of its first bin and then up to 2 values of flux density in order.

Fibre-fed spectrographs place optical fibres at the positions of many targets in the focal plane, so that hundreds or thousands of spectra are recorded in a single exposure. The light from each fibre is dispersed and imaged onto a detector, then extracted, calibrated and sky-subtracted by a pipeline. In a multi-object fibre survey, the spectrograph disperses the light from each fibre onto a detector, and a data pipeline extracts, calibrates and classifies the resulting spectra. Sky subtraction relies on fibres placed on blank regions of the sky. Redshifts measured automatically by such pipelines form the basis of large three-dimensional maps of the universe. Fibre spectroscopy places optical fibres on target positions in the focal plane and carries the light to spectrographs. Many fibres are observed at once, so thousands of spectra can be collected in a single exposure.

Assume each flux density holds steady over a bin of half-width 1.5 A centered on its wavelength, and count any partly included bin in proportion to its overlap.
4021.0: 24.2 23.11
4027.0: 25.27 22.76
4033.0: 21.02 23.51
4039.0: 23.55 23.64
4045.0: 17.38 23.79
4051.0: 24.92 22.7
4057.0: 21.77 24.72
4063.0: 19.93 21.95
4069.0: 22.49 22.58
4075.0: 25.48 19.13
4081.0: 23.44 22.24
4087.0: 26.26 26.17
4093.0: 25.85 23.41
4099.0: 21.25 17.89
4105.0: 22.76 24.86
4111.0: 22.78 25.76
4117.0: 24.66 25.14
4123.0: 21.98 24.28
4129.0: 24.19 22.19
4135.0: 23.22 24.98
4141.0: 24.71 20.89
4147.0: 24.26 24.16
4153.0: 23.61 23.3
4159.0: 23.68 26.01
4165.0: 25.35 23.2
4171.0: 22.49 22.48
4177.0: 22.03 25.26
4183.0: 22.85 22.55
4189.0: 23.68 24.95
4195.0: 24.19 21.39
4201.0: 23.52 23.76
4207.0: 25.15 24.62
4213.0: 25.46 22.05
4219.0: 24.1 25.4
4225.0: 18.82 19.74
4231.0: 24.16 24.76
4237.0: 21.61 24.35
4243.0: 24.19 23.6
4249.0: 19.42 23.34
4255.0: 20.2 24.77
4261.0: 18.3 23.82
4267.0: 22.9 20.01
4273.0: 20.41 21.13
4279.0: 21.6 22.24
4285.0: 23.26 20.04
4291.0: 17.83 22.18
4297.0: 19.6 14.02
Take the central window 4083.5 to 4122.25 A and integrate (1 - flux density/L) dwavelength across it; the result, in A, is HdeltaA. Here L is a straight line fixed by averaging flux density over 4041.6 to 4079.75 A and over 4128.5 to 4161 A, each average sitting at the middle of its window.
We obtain -1.4 A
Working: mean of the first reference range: 22.3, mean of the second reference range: 23.6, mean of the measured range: 23.8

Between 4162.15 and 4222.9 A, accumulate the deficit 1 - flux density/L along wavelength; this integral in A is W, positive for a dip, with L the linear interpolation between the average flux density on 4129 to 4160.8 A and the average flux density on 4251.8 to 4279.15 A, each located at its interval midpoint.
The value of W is -2.6 A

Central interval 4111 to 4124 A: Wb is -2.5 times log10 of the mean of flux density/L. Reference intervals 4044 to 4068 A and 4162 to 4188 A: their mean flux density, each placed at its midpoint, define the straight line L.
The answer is -0.066 mag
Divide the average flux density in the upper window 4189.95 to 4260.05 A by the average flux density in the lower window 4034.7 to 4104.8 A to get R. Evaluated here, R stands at 1.02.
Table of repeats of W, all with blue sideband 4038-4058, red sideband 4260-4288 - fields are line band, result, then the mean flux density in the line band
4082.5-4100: -1.5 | 24.3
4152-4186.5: -2.5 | 23.6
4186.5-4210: -2.1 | 23.8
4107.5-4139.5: -2.6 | 24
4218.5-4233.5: -0.5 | 22.5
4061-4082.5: 0.2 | 22.2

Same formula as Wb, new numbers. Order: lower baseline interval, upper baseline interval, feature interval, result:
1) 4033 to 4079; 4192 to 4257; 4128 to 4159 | -0.035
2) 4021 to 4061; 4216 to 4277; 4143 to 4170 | -0.061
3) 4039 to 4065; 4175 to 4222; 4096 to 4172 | -0.016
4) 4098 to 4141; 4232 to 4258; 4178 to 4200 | -0.021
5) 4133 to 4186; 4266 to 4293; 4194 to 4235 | -0.043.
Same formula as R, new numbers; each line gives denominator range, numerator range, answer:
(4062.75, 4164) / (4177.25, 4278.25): 0.97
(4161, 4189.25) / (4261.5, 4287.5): 0.92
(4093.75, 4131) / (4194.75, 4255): 0.99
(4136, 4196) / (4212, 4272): 0.95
